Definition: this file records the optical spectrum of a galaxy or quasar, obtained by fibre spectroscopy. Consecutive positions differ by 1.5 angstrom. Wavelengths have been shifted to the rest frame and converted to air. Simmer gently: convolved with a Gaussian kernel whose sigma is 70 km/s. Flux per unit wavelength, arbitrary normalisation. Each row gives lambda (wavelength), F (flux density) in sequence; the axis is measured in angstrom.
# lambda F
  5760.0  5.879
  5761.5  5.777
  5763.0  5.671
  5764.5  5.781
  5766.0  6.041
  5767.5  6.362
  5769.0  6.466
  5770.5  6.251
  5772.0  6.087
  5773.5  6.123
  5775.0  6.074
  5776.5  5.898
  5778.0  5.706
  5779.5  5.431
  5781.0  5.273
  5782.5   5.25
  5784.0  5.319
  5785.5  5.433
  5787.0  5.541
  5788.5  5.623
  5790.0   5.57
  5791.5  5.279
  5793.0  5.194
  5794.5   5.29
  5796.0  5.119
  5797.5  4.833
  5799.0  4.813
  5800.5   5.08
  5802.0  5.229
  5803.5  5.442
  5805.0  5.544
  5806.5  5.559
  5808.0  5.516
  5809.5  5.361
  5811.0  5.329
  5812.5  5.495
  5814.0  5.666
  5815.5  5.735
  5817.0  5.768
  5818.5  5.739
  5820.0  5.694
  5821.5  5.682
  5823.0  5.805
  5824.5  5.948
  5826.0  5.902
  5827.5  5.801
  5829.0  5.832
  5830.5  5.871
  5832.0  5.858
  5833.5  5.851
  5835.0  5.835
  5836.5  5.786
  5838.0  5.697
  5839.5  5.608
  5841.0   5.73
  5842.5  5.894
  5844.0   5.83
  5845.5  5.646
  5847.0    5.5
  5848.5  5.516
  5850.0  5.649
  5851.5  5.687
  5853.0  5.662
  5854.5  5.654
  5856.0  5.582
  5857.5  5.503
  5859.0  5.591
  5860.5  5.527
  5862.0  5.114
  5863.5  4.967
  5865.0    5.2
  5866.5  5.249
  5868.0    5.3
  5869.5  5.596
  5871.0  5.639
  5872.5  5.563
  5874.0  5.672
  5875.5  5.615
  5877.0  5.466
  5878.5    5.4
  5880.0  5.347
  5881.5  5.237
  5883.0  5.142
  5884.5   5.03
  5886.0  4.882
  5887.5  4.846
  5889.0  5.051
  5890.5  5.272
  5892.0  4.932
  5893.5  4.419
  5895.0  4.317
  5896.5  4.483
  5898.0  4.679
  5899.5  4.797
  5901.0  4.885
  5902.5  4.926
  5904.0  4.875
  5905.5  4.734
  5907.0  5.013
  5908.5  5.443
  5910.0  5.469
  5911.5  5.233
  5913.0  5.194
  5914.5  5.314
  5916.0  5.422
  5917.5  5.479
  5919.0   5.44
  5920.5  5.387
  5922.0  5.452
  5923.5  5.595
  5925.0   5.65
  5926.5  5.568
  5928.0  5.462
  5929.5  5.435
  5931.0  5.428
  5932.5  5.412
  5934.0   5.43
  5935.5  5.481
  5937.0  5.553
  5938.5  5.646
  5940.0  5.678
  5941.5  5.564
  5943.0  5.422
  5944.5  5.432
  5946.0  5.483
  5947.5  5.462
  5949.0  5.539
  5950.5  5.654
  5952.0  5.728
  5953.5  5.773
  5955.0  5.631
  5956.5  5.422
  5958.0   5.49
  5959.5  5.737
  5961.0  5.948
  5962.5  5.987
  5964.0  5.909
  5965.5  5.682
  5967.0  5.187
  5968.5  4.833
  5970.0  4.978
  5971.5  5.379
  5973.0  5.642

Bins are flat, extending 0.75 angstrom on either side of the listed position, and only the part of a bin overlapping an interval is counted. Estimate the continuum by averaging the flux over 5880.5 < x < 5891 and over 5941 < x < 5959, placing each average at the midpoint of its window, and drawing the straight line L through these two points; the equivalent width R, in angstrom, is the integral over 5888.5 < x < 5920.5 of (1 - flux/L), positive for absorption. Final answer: 1.1 angstrom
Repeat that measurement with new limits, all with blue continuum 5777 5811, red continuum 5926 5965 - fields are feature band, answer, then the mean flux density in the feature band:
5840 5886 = -0.2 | 5.47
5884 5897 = 1.6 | 4.81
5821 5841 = -1.5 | 5.8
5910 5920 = 0.3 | 5.36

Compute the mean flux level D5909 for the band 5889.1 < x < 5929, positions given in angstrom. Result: 5.13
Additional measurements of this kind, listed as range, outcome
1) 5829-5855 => 5.73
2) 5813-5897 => 5.48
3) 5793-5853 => 5.59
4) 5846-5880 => 5.48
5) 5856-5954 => 5.3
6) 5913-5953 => 5.5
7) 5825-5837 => 5.85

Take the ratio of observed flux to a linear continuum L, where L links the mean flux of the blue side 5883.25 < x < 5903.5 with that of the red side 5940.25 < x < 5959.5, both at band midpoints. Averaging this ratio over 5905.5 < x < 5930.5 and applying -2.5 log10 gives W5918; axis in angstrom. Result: -0.05 mag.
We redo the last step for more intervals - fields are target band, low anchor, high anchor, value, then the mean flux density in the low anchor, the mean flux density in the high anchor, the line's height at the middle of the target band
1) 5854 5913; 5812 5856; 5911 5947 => 0.086 mag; 5.73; 5.47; 5.59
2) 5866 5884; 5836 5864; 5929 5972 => 0.028 mag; 5.59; 5.53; 5.58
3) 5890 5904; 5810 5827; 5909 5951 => 0.169 mag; 5.7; 5.47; 5.54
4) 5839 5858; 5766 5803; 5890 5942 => -0.050 mag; 5.56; 5.23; 5.4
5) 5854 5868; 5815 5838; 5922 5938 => 0.066 mag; 5.8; 5.5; 5.7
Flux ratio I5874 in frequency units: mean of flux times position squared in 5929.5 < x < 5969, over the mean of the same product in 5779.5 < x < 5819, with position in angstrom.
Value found 1.1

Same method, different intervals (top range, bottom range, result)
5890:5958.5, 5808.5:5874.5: 0.97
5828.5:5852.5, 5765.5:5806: 1.05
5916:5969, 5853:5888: 1.06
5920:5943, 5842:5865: 1.02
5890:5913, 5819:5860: 0.87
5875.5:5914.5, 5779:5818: 0.97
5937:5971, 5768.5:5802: 1.07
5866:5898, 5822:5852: 0.91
